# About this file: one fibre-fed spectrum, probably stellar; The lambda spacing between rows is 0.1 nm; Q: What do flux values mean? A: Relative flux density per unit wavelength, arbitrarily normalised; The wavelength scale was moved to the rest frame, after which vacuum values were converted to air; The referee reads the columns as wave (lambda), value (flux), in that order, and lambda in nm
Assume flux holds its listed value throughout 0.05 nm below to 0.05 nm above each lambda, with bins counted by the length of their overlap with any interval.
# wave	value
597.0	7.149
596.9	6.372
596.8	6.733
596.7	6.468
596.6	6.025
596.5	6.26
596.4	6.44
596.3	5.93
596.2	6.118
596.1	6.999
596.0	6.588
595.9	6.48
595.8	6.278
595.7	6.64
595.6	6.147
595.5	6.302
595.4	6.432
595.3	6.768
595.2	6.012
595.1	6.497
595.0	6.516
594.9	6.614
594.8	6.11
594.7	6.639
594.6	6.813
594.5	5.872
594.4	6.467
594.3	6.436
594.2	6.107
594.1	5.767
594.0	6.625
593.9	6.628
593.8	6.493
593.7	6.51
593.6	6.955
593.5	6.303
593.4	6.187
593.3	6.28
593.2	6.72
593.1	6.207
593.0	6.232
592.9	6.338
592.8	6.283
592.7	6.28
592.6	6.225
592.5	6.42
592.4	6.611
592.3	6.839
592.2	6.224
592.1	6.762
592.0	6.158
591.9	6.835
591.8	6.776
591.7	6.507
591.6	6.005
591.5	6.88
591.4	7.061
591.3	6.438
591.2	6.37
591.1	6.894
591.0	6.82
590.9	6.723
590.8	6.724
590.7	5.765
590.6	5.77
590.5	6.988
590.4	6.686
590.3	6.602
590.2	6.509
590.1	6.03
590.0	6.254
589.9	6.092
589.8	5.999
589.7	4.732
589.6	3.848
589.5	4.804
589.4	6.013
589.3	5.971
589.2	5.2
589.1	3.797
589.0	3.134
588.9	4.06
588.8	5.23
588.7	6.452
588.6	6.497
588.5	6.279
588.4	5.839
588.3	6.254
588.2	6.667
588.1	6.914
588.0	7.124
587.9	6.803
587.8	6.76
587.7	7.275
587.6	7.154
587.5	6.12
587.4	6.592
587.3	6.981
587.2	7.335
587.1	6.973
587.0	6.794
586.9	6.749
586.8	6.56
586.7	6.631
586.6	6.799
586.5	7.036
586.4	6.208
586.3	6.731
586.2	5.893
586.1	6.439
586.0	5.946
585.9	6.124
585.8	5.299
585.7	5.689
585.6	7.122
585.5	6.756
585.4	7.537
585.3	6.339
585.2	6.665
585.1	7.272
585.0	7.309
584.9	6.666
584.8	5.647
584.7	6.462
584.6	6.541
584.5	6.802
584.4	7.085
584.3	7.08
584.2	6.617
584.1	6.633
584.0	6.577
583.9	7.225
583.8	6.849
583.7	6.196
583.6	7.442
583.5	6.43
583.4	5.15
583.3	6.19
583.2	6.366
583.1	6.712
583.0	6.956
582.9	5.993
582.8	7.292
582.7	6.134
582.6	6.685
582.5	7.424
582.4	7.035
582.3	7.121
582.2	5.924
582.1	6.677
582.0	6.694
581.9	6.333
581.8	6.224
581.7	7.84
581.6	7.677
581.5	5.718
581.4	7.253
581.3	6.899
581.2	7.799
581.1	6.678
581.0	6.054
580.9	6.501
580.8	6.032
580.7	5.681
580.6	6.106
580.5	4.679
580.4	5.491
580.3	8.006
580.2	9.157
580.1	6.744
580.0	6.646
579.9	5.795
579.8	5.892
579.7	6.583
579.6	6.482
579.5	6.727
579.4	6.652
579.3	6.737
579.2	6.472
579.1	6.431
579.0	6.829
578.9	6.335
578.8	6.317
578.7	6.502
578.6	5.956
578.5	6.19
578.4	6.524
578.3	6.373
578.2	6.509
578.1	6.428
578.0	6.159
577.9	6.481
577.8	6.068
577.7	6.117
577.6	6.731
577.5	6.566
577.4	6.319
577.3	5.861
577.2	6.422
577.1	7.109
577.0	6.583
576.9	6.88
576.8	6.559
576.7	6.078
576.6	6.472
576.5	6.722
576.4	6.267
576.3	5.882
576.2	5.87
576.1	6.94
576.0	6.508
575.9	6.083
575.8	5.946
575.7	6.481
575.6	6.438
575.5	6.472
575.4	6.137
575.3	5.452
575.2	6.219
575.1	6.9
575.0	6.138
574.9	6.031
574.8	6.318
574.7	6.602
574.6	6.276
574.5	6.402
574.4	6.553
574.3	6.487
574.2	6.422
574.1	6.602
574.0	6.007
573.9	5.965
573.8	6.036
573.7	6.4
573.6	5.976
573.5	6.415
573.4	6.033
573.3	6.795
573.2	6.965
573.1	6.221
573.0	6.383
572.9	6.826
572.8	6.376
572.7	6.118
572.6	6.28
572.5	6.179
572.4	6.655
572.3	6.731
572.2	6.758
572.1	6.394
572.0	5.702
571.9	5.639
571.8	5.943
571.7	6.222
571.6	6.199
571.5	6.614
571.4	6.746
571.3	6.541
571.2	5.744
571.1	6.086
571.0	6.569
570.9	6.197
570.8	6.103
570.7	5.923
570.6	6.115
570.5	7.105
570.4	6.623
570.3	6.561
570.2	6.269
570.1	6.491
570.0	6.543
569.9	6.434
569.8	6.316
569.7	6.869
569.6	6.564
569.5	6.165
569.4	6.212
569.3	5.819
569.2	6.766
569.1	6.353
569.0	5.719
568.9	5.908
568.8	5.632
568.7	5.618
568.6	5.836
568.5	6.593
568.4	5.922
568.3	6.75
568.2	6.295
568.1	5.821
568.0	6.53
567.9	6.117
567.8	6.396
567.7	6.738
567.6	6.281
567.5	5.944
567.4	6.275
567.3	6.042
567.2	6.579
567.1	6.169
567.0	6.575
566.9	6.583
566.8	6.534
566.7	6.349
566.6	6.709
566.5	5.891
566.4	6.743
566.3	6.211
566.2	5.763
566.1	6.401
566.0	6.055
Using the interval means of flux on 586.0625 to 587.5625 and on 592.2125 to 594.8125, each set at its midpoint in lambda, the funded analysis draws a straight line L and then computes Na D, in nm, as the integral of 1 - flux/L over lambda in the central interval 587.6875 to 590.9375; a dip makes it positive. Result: 0.32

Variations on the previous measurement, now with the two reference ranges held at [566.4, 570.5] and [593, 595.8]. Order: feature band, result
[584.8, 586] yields -0.03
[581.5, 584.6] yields -0.16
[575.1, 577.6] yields -0.01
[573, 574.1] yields 0.00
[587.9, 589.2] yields 0.14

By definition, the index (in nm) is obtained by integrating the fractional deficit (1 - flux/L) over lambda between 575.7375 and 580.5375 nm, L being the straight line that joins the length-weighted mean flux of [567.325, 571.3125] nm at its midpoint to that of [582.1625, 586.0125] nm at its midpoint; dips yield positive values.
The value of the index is 0.02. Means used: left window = 6.26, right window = 6.61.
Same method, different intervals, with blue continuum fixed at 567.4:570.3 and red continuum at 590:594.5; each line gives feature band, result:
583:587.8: -0.17 nm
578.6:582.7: -0.16 nm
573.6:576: 0.01 nm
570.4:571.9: 0.00 nm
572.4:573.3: -0.02 nm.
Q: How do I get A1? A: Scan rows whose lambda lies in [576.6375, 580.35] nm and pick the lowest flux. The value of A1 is 5.795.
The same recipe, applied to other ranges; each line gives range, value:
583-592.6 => 3.134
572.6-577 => 5.452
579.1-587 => 4.679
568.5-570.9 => 5.618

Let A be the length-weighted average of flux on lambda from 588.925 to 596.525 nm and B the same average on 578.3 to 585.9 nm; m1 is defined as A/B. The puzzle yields 0.9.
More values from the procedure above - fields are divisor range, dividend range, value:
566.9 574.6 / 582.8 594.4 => 1.01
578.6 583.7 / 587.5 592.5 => 0.94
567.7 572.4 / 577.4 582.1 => 1.04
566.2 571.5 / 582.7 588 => 1.05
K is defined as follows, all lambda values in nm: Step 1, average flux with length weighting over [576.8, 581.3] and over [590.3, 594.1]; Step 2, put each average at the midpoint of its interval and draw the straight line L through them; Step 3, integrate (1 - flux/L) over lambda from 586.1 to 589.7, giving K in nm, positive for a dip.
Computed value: 0.192 nm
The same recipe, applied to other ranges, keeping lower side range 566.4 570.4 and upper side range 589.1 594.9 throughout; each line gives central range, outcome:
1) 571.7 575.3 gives -0.02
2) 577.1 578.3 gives -0.02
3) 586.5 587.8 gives -0.11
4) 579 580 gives -0.03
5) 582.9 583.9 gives -0.03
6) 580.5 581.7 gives -0.05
